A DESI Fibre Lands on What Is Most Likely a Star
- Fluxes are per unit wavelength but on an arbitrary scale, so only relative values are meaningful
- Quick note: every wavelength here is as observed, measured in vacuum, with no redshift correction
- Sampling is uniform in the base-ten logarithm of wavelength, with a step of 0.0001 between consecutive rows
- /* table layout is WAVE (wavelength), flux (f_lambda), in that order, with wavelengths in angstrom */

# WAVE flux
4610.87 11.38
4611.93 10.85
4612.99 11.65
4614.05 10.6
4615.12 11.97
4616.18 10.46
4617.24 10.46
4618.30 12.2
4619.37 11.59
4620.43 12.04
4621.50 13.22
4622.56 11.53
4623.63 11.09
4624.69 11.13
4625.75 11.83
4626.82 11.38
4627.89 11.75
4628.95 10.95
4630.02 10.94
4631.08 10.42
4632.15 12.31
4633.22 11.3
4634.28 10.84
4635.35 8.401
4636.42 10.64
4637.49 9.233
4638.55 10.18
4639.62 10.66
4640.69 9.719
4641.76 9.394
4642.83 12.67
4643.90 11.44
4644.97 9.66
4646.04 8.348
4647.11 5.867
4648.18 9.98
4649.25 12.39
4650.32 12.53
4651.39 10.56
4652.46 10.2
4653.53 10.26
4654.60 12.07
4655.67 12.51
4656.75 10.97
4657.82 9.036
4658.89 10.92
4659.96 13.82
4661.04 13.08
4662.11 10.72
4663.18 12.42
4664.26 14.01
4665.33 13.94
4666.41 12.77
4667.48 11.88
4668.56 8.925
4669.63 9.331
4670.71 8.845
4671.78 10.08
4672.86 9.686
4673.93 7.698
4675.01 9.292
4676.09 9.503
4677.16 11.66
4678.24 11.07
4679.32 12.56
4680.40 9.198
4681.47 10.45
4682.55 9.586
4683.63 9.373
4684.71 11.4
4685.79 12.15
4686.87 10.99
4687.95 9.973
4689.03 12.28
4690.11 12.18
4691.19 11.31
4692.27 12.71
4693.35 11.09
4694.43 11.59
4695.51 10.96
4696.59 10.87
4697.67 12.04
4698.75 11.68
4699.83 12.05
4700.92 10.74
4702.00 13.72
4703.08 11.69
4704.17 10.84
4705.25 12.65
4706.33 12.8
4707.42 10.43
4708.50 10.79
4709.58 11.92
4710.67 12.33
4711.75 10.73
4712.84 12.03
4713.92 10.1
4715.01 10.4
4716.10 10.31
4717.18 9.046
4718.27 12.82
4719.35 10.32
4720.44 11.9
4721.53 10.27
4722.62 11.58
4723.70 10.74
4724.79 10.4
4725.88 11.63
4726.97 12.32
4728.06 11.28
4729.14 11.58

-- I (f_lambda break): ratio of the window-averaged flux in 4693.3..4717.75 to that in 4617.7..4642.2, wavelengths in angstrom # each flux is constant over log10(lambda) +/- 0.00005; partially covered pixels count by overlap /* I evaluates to 1.0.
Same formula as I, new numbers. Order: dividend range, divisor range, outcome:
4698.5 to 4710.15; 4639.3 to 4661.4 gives 1.09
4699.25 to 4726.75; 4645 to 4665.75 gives 1.01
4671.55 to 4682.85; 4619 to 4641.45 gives 0.92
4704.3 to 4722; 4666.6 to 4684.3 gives 1.12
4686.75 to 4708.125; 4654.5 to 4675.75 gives 1.05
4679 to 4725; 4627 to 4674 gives 1.04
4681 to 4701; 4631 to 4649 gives 1.11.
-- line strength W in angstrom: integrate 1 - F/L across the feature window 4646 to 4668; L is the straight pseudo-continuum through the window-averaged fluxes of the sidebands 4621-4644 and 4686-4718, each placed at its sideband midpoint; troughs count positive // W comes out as -0.6 angstrom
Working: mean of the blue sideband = 10.9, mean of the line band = 11.4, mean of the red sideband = 11.4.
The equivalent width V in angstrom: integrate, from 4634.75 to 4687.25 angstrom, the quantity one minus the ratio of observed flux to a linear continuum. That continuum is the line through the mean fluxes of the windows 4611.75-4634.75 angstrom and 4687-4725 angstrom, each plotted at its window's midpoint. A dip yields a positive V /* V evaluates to 3.3 angstrom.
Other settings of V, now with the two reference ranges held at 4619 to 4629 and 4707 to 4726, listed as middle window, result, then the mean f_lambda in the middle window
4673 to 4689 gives 1.2 angstrom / 10.4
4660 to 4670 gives -0.6 angstrom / 12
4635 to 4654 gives 2.3 angstrom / 10.1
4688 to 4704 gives -0.8 angstrom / 11.7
